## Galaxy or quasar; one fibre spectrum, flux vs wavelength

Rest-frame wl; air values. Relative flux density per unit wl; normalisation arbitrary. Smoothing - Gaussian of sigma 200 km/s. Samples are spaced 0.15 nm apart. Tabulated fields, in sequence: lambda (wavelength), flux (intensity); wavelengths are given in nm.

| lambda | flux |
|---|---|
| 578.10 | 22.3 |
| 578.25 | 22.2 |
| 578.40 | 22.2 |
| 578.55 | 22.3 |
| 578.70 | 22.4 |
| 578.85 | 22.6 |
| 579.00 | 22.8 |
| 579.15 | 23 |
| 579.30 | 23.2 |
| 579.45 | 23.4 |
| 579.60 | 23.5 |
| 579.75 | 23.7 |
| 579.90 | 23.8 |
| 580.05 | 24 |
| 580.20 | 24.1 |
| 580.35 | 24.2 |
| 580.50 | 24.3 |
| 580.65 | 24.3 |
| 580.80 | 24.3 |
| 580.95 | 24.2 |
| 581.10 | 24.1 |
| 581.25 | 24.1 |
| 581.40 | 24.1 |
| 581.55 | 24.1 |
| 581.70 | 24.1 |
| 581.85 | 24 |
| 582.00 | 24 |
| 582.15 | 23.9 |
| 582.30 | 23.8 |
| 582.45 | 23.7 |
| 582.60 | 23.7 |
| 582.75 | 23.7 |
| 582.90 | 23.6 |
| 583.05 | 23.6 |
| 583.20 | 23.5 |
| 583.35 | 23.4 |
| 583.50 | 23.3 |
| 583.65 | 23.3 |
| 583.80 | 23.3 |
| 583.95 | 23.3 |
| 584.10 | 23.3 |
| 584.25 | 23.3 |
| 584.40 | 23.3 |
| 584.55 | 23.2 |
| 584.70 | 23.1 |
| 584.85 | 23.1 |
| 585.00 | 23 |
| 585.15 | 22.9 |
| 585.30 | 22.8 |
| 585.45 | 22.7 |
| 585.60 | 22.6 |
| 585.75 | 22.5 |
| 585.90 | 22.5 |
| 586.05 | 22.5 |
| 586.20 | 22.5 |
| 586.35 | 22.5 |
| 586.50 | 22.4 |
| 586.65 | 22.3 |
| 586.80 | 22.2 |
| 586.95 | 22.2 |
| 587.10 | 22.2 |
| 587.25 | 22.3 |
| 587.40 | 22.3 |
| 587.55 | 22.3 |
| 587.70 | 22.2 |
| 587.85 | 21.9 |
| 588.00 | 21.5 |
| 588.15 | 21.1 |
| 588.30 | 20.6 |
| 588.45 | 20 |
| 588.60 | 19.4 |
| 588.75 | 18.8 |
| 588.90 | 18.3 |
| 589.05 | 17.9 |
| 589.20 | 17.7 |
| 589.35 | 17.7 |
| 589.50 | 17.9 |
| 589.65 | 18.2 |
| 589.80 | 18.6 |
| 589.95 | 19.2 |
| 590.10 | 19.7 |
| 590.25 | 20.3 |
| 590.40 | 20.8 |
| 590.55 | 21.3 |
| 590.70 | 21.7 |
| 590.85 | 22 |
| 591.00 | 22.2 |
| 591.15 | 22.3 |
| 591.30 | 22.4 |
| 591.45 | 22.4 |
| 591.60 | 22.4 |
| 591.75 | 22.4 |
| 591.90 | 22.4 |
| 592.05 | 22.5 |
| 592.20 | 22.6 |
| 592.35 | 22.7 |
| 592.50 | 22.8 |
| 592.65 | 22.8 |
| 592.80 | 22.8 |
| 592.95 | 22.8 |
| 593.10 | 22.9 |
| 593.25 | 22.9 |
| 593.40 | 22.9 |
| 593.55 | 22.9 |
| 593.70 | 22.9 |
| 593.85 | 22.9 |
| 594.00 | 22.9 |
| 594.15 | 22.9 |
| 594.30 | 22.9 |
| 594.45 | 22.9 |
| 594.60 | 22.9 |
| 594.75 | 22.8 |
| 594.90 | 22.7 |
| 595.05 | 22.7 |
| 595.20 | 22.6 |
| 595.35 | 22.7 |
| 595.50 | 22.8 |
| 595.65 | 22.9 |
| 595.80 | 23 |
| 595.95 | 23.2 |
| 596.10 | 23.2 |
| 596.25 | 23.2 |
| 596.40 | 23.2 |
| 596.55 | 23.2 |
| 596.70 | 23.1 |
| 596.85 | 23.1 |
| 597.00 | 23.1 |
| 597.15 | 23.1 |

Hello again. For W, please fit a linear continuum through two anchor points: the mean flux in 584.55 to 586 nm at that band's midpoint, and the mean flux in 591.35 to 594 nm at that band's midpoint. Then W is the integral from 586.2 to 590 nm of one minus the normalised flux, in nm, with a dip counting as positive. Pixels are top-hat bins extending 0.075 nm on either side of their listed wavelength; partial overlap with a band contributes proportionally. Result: 0.38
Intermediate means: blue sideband 22.8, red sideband 22.7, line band 20.5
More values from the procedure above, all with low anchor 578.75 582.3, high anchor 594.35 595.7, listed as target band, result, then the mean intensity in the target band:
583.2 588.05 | 0.15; 22.7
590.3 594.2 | 0.09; 22.5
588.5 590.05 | 0.32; 18.4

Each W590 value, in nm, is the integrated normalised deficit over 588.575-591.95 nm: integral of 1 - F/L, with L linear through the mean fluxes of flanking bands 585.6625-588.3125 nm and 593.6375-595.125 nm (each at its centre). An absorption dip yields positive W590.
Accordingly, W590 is 0.33 nm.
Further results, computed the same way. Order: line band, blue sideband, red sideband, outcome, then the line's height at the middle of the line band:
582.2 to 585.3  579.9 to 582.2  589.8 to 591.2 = -0.02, 23.2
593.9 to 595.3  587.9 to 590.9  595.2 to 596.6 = -0.03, 22.3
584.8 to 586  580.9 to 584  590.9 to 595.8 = 0.04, 23.5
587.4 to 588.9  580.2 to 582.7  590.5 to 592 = 0.13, 22.8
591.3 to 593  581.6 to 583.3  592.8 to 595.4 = 0.03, 23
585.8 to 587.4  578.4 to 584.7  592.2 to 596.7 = 0.07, 23.3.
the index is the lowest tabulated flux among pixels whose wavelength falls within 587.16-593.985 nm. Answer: 17.7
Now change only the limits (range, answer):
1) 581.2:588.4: 20.6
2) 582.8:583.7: 23.3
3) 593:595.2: 22.6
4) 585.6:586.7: 22.3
